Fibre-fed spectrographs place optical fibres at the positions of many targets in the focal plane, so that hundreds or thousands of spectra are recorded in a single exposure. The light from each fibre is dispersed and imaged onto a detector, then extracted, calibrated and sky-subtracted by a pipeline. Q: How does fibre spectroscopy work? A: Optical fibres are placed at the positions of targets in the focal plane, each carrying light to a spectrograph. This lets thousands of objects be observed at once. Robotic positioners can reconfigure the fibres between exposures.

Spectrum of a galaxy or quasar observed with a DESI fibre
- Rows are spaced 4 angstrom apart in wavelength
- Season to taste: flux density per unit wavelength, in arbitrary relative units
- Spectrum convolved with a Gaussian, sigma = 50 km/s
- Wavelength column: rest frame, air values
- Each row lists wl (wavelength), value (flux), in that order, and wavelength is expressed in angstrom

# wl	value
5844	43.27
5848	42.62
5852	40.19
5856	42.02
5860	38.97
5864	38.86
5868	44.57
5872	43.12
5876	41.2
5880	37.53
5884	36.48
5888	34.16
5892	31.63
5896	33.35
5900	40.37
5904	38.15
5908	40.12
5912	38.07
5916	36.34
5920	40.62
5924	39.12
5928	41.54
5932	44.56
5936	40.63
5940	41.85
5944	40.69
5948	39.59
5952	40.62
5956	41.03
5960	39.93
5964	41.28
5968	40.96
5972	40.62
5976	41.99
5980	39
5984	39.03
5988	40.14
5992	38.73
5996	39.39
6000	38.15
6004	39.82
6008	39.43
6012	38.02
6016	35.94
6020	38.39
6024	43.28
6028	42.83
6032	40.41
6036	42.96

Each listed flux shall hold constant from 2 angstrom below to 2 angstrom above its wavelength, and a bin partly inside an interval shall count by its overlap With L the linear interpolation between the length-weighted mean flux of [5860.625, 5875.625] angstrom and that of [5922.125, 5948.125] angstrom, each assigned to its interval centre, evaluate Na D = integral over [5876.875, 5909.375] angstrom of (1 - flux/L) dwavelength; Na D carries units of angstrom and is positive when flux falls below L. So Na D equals 3.9 angstrom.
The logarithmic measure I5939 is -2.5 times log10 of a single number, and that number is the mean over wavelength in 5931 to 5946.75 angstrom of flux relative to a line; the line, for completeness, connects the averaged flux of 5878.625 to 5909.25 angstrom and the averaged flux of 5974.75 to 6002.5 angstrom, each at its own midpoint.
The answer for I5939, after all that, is -0.105 mag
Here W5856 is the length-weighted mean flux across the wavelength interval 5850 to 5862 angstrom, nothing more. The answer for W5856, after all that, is 40.4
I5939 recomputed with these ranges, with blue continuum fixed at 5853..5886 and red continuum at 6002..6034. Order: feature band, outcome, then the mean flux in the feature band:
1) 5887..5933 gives 0.06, 38.1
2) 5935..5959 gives -0.02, 40.7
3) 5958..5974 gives -0.02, 40.7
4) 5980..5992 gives 0.01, 39.3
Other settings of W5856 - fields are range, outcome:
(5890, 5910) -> 36.7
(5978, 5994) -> 39.2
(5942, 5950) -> 40.1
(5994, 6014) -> 39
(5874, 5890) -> 37.3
